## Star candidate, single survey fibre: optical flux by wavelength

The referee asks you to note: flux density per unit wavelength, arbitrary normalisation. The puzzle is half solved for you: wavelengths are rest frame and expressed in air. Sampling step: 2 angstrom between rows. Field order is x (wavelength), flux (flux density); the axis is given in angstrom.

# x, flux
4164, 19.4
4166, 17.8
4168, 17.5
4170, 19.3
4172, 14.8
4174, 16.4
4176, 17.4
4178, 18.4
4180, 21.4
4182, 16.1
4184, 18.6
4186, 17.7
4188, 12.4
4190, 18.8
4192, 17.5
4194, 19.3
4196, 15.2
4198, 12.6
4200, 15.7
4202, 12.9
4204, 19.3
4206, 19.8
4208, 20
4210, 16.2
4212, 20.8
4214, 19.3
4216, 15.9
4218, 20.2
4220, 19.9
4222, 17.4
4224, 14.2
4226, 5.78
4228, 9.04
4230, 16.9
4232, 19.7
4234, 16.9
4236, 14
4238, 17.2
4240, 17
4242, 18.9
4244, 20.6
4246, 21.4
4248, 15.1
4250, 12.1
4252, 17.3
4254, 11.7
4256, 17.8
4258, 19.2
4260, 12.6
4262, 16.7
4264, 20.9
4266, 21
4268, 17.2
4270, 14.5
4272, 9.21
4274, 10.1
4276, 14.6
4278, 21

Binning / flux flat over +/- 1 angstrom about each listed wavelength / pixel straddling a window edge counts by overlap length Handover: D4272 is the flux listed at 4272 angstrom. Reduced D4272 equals 9.21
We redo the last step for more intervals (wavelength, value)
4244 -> 20.6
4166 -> 17.8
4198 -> 12.6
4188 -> 12.4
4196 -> 15.2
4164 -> 19.4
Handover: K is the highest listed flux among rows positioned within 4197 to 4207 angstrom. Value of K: 19.8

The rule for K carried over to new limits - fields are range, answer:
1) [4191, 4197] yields 19.3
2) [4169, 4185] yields 21.4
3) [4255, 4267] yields 21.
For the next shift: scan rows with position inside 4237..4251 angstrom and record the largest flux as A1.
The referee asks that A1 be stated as 21.4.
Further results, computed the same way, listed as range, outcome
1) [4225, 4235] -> 19.7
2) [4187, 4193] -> 18.8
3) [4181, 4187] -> 18.6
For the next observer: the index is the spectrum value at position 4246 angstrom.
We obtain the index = 21.4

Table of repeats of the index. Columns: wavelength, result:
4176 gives 17.4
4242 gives 18.9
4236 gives 14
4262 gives 16.7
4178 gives 18.4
